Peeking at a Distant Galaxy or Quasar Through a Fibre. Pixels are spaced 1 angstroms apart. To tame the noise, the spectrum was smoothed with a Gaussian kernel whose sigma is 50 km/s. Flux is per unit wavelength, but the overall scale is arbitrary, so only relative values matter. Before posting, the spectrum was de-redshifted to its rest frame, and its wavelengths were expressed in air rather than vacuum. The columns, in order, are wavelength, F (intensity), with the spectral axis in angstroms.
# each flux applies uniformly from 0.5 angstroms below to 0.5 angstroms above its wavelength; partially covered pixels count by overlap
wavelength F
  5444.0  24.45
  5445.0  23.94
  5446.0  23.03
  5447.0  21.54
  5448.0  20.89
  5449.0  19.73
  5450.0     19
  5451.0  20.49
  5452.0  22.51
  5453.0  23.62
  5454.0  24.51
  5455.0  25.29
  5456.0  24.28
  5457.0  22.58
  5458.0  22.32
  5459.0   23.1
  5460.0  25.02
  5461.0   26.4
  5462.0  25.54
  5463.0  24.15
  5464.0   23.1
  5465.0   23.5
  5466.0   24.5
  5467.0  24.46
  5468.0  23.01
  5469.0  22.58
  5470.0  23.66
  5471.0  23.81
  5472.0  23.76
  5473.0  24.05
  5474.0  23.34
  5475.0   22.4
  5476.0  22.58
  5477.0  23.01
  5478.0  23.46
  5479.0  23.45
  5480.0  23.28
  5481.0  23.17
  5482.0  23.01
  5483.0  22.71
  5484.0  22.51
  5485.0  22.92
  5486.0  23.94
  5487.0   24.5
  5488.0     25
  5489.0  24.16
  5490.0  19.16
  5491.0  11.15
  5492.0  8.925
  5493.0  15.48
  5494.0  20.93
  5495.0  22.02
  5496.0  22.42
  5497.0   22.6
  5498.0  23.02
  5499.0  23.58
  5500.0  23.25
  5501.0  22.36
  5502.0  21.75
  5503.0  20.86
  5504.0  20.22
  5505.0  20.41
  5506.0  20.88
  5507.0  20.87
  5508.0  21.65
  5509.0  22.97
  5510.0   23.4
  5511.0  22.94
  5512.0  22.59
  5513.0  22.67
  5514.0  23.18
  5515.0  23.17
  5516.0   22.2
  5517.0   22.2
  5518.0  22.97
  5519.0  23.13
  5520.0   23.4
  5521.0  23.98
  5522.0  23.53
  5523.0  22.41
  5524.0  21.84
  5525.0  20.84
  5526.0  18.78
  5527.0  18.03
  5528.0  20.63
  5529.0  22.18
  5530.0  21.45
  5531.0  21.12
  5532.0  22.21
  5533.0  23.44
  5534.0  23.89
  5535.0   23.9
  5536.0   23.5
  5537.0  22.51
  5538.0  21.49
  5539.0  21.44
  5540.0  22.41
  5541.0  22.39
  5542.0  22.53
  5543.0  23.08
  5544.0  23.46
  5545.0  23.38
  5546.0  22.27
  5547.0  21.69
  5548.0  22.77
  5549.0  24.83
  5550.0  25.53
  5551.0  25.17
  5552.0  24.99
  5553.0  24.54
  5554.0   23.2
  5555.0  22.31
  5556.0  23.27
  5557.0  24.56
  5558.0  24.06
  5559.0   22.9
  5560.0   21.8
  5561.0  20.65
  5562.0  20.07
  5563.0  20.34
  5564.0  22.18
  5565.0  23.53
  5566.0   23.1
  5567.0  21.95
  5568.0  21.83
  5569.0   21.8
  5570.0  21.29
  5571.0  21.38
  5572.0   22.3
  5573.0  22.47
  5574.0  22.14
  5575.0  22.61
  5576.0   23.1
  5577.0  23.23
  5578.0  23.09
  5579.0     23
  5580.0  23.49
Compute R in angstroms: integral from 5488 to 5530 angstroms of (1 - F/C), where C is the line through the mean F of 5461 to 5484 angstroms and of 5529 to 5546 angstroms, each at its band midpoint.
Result 3.05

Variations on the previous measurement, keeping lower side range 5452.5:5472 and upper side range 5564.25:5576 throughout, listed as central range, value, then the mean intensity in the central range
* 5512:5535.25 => 0.8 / 22.2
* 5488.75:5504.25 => 2.2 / 20.1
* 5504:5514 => 0.5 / 22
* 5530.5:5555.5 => -0.5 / 23.1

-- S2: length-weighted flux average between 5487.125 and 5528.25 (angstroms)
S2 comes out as 21.4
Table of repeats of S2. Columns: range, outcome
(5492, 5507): 21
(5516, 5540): 22.1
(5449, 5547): 22.4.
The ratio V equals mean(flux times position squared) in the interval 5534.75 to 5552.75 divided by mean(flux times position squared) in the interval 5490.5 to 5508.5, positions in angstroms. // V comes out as 1.2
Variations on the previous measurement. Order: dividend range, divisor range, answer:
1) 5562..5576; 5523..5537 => 1.03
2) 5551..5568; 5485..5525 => 1.07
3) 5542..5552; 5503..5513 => 1.10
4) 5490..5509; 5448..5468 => 0.88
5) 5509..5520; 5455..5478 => 0.98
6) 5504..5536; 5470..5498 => 1.03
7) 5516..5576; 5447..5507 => 1.03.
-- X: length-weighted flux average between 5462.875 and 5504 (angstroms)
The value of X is 22.2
